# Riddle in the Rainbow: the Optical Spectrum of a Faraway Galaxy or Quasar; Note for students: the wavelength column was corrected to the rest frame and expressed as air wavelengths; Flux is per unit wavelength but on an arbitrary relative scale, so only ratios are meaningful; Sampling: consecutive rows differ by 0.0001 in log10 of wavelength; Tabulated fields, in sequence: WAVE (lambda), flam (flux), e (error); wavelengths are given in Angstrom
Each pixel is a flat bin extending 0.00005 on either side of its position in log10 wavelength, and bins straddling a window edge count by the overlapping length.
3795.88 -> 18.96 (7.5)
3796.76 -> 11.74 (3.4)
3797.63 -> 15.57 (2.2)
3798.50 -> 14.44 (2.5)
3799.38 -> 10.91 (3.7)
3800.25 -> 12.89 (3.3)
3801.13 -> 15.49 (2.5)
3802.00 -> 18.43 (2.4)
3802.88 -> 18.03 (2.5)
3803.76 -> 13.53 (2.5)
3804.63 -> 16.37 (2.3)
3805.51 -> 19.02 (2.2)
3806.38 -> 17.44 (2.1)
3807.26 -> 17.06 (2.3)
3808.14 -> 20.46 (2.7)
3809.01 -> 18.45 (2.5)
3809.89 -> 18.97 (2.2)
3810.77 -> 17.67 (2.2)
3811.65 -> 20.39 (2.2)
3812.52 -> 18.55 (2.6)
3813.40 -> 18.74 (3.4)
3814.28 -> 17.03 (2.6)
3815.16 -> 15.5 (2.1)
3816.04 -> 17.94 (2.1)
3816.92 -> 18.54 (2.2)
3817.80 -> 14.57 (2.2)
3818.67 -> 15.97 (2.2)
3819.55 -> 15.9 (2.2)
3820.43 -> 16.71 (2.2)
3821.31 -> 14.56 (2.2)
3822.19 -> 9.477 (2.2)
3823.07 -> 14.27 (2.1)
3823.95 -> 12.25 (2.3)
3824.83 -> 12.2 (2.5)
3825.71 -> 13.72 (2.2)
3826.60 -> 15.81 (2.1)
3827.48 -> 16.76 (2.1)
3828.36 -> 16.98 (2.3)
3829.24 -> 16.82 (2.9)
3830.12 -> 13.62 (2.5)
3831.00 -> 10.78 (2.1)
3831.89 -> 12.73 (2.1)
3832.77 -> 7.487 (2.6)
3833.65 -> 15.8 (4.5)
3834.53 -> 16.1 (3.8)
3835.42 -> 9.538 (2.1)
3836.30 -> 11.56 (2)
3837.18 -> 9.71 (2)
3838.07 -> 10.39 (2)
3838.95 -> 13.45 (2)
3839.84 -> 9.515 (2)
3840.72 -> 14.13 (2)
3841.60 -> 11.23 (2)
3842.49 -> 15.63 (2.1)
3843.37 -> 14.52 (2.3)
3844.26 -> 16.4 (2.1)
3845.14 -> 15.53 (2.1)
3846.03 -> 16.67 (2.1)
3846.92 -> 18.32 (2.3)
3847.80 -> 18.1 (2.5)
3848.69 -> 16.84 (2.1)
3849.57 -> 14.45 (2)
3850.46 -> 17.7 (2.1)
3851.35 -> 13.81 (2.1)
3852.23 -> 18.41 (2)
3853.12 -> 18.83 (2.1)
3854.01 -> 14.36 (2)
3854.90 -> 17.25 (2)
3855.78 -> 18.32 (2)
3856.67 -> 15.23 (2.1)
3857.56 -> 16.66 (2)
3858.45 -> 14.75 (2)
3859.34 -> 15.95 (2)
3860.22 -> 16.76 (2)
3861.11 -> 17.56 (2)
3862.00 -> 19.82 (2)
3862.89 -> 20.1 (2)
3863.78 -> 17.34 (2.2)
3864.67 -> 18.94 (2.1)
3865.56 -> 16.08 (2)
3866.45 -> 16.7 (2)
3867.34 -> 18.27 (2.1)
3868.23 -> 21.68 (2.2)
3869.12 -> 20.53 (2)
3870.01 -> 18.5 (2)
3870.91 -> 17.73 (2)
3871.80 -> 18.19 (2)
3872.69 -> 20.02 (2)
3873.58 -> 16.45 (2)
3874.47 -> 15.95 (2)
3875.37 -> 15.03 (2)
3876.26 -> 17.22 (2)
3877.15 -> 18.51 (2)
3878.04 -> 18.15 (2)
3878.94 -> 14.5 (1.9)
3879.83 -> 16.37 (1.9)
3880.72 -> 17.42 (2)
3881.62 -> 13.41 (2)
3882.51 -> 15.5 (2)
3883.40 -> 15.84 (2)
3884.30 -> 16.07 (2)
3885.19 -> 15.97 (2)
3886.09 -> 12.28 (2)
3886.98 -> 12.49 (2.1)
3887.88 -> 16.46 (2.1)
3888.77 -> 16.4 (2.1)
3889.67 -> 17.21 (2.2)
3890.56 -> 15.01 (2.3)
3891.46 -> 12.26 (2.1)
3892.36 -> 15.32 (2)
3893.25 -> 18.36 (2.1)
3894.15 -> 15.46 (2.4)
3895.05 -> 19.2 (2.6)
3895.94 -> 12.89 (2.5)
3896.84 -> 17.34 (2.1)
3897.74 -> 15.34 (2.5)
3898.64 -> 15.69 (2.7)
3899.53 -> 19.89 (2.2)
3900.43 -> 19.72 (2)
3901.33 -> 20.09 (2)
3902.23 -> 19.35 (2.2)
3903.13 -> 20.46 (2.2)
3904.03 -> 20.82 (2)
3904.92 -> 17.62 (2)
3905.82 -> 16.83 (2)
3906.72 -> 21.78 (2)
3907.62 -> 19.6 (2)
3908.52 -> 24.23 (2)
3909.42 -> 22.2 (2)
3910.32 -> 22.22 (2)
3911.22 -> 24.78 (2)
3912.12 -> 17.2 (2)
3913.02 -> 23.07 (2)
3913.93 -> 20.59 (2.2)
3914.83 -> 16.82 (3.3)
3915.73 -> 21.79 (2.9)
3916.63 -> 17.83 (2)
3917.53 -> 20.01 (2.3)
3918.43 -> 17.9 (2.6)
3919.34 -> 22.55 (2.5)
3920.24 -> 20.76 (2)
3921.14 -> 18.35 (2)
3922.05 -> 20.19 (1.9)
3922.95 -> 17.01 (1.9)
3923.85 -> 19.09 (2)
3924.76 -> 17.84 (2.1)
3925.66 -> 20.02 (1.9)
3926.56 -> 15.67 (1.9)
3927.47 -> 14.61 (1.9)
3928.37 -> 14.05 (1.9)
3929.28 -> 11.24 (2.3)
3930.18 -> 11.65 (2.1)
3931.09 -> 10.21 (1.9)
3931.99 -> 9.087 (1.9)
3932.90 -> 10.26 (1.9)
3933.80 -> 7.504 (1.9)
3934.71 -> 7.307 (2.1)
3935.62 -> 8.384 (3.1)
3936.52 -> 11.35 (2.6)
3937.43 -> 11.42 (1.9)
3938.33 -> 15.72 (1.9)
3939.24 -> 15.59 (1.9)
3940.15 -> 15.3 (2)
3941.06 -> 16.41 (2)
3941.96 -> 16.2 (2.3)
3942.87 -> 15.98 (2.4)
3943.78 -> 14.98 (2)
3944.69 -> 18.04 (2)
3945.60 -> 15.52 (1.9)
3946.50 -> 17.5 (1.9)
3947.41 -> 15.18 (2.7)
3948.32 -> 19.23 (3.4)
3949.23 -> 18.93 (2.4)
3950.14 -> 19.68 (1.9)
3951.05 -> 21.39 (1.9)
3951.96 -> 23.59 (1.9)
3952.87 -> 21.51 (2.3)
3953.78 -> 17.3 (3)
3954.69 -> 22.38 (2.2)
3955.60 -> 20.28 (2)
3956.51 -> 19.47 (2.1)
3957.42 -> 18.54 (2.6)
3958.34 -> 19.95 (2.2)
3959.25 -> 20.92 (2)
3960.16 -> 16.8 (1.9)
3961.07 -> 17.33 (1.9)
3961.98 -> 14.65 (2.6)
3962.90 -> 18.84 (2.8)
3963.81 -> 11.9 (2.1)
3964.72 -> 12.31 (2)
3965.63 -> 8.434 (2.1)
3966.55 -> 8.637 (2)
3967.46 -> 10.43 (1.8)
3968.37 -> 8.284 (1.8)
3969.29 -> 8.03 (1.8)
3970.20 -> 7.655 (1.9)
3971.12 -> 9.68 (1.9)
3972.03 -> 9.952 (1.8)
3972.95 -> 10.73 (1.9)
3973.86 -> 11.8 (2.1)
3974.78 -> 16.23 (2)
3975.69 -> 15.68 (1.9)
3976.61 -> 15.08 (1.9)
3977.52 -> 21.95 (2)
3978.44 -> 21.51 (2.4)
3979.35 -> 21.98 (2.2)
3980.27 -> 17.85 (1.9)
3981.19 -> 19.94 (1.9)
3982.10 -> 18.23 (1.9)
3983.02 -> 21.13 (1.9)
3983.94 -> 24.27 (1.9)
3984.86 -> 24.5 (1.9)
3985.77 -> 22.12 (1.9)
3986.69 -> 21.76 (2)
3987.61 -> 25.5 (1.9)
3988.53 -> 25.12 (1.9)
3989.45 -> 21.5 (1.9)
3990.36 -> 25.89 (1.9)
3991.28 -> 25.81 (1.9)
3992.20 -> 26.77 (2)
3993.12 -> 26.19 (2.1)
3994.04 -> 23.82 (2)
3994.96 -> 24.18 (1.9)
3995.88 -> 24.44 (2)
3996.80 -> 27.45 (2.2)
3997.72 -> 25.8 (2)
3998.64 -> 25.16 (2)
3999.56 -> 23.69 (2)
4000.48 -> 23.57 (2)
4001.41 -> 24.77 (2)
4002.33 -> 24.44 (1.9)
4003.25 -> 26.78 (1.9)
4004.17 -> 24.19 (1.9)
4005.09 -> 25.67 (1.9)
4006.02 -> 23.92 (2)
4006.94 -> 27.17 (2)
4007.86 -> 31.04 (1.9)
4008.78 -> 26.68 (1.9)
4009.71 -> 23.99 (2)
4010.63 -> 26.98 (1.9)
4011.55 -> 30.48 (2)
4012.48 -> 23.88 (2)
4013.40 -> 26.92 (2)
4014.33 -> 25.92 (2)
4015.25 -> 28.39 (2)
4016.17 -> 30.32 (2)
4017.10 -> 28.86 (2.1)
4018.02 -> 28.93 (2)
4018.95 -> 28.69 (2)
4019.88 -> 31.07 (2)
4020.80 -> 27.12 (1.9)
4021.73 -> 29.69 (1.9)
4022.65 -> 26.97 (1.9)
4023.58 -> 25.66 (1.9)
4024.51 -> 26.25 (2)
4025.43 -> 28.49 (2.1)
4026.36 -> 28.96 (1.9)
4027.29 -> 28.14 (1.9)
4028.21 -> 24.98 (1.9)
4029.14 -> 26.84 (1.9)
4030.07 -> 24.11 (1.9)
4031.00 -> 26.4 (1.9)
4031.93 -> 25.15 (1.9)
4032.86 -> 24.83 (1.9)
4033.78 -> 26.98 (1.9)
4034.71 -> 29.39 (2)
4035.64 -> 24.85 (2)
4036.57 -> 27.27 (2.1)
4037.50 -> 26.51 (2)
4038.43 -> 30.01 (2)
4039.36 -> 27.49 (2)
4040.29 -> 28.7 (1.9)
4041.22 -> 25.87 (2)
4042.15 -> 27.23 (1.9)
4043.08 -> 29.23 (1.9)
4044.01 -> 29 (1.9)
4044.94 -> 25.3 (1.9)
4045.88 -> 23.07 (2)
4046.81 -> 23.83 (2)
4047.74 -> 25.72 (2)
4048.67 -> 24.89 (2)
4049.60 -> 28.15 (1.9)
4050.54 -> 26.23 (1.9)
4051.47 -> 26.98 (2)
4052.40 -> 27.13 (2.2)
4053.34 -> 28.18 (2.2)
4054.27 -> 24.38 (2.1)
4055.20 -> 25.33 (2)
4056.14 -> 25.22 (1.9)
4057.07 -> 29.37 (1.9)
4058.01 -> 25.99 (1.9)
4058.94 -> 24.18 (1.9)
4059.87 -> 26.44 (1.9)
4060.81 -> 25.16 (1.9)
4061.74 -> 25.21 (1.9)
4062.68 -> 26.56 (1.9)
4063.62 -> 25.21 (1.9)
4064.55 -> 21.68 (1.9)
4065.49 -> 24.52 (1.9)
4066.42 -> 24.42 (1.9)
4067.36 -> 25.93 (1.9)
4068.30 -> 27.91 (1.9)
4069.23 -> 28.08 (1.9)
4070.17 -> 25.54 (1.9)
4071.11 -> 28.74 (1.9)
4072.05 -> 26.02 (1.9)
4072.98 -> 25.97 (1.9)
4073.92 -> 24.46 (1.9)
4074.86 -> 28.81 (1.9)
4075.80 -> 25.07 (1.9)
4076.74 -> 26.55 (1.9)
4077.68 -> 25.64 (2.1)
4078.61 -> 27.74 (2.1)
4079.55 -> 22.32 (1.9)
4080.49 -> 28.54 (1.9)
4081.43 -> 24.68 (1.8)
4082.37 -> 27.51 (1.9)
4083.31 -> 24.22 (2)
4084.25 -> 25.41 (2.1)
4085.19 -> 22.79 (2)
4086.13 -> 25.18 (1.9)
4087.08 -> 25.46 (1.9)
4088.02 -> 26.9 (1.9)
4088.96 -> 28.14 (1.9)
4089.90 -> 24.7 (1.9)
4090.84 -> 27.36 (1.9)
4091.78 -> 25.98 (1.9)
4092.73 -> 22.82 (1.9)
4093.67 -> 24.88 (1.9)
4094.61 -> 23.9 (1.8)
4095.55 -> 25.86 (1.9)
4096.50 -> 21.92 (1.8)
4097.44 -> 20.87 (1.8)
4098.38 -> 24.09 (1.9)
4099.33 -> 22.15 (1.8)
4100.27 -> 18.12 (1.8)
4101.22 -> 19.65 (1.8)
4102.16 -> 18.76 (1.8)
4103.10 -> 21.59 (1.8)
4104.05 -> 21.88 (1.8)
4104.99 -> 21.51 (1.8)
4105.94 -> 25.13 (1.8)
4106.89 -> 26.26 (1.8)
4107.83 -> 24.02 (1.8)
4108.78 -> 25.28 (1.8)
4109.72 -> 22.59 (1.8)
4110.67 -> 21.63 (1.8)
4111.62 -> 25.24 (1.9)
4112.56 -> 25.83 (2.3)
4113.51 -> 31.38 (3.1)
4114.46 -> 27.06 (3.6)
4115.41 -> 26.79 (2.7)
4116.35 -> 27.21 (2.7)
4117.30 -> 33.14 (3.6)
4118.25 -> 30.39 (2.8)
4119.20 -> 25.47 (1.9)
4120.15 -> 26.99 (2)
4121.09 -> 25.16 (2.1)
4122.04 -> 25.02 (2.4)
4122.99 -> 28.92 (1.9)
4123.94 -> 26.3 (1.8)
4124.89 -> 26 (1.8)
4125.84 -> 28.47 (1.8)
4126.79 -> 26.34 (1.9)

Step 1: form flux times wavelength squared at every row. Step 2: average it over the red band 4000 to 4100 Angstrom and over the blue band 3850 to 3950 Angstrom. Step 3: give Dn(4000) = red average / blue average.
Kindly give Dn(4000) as 1.67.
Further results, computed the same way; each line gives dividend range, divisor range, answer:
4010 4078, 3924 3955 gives 1.83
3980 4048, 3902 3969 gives 1.60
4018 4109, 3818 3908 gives 1.77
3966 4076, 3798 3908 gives 1.64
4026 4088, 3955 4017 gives 1.30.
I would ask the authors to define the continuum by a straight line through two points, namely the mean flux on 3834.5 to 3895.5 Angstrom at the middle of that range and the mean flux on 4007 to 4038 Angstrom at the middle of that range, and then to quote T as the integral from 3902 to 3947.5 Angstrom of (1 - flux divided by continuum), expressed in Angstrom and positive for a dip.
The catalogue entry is 7.4 Angstrom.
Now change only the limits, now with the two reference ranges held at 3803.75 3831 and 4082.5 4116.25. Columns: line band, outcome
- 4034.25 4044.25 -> -2.3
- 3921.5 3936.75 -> 4.8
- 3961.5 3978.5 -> 6.7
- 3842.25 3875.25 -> 0.4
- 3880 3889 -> 1.5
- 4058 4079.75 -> -2.3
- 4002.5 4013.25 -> -2.4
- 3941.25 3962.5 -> 1.7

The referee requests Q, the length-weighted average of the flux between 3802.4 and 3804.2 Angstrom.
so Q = 15.8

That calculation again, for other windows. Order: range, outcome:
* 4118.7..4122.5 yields 25.7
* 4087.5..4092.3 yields 26.6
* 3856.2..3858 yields 15.9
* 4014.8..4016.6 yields 29.4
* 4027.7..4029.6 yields 26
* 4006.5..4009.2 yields 28.4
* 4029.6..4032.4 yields 25.2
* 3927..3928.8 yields 14.3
